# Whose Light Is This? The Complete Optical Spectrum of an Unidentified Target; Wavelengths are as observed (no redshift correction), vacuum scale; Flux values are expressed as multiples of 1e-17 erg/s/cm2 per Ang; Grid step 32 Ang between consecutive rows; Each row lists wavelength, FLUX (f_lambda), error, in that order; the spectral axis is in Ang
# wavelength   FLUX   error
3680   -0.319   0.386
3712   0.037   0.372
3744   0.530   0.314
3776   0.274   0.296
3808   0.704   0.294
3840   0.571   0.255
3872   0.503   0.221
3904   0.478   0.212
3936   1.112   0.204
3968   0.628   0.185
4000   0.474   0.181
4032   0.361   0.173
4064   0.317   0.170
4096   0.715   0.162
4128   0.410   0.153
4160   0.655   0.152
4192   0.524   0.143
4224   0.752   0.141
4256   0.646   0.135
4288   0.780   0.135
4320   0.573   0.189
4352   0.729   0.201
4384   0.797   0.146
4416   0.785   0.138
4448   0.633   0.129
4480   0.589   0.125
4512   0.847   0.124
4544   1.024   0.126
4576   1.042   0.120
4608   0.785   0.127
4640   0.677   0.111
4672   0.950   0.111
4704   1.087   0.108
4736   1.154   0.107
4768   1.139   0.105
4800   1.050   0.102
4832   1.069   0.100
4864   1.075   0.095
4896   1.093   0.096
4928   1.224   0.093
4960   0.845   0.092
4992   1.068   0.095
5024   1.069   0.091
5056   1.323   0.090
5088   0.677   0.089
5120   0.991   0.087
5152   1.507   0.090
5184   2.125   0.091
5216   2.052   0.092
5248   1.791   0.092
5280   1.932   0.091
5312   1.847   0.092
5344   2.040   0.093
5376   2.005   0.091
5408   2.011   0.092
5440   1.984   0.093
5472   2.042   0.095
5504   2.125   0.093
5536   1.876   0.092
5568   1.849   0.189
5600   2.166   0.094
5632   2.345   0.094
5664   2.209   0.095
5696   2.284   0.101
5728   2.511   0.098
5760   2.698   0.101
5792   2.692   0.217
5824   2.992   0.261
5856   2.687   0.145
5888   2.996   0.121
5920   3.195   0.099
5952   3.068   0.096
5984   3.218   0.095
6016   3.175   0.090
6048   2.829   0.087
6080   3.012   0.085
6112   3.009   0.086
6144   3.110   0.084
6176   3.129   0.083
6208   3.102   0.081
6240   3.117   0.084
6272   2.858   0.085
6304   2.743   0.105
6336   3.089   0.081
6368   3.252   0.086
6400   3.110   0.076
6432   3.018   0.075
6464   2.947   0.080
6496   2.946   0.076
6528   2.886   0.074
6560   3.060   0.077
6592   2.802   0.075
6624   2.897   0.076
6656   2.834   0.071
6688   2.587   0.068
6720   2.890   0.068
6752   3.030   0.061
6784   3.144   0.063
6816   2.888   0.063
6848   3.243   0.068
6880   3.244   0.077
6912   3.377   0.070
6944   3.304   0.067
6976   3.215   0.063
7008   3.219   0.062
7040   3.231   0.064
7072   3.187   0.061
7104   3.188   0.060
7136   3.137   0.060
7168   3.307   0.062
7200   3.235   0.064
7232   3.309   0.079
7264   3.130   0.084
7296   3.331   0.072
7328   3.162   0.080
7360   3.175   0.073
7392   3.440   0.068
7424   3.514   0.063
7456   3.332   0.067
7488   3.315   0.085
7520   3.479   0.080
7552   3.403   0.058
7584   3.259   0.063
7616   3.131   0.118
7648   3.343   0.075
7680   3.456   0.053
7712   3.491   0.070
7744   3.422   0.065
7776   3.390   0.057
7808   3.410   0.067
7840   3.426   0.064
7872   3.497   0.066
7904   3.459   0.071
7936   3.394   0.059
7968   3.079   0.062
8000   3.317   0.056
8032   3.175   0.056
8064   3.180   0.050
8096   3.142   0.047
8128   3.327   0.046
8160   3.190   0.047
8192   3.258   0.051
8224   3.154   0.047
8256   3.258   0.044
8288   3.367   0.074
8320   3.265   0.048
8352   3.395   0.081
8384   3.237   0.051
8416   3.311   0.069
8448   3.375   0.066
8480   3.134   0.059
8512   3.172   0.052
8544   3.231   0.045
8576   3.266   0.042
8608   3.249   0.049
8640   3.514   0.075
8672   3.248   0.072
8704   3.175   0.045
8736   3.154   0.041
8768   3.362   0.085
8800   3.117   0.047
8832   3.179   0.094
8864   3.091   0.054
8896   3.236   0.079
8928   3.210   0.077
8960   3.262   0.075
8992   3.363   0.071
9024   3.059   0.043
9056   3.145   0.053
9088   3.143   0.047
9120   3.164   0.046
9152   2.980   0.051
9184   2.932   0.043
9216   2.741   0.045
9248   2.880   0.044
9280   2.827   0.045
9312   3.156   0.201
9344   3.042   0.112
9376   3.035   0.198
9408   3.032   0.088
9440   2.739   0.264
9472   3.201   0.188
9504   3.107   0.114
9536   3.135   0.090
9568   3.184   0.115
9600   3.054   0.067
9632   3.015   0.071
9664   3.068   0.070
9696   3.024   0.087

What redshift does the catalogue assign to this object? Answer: 0.293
